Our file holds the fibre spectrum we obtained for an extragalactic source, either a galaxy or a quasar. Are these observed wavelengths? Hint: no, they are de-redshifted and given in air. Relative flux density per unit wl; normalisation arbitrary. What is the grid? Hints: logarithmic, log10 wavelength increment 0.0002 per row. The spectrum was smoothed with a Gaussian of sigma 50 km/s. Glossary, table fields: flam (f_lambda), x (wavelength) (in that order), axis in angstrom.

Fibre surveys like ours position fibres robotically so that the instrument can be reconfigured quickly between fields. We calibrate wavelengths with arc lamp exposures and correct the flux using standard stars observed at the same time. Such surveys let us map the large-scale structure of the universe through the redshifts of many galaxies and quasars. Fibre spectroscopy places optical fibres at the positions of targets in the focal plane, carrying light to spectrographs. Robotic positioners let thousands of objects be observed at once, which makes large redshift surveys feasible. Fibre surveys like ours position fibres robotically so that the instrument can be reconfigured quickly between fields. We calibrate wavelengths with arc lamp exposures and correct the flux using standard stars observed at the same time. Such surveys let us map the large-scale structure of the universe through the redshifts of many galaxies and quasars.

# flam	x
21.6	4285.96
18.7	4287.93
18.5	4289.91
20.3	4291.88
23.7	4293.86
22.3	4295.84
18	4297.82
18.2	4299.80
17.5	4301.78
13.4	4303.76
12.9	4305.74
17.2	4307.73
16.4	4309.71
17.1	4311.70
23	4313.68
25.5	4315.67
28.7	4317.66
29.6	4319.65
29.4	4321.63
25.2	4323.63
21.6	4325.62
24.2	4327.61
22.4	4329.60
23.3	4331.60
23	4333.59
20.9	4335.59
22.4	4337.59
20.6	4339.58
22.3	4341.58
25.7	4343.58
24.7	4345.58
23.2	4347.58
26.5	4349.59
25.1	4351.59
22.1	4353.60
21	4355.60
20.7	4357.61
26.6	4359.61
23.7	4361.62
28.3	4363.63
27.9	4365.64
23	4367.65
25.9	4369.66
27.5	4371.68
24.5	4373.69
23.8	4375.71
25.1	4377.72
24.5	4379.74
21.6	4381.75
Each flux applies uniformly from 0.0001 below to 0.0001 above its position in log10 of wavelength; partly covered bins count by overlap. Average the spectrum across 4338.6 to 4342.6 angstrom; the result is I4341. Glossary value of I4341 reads 21.5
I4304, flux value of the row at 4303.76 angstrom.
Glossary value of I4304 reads 13.4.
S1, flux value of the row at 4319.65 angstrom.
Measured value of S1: 29.6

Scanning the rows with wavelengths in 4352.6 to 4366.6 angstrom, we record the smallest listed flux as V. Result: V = 20.7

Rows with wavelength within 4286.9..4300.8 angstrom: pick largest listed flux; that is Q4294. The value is 23.7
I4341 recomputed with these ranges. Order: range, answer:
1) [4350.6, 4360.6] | 23.1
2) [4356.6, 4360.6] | 23.7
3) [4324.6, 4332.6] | 22.9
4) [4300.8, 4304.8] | 15.4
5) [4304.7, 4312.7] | 15.9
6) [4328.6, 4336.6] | 22.4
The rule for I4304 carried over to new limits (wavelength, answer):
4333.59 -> 23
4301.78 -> 17.5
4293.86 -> 23.7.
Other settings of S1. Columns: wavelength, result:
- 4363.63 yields 28.3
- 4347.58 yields 23.2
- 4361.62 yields 23.7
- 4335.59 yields 20.9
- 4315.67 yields 25.5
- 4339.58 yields 20.6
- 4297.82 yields 18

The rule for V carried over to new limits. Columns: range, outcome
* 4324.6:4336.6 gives 20.9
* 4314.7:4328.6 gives 21.6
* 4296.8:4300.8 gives 18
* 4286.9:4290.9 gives 18.5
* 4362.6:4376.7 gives 23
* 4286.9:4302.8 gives 17.5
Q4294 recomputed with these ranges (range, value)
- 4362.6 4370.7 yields 28.3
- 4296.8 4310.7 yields 18.2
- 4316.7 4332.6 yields 29.6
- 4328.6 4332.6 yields 23.3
